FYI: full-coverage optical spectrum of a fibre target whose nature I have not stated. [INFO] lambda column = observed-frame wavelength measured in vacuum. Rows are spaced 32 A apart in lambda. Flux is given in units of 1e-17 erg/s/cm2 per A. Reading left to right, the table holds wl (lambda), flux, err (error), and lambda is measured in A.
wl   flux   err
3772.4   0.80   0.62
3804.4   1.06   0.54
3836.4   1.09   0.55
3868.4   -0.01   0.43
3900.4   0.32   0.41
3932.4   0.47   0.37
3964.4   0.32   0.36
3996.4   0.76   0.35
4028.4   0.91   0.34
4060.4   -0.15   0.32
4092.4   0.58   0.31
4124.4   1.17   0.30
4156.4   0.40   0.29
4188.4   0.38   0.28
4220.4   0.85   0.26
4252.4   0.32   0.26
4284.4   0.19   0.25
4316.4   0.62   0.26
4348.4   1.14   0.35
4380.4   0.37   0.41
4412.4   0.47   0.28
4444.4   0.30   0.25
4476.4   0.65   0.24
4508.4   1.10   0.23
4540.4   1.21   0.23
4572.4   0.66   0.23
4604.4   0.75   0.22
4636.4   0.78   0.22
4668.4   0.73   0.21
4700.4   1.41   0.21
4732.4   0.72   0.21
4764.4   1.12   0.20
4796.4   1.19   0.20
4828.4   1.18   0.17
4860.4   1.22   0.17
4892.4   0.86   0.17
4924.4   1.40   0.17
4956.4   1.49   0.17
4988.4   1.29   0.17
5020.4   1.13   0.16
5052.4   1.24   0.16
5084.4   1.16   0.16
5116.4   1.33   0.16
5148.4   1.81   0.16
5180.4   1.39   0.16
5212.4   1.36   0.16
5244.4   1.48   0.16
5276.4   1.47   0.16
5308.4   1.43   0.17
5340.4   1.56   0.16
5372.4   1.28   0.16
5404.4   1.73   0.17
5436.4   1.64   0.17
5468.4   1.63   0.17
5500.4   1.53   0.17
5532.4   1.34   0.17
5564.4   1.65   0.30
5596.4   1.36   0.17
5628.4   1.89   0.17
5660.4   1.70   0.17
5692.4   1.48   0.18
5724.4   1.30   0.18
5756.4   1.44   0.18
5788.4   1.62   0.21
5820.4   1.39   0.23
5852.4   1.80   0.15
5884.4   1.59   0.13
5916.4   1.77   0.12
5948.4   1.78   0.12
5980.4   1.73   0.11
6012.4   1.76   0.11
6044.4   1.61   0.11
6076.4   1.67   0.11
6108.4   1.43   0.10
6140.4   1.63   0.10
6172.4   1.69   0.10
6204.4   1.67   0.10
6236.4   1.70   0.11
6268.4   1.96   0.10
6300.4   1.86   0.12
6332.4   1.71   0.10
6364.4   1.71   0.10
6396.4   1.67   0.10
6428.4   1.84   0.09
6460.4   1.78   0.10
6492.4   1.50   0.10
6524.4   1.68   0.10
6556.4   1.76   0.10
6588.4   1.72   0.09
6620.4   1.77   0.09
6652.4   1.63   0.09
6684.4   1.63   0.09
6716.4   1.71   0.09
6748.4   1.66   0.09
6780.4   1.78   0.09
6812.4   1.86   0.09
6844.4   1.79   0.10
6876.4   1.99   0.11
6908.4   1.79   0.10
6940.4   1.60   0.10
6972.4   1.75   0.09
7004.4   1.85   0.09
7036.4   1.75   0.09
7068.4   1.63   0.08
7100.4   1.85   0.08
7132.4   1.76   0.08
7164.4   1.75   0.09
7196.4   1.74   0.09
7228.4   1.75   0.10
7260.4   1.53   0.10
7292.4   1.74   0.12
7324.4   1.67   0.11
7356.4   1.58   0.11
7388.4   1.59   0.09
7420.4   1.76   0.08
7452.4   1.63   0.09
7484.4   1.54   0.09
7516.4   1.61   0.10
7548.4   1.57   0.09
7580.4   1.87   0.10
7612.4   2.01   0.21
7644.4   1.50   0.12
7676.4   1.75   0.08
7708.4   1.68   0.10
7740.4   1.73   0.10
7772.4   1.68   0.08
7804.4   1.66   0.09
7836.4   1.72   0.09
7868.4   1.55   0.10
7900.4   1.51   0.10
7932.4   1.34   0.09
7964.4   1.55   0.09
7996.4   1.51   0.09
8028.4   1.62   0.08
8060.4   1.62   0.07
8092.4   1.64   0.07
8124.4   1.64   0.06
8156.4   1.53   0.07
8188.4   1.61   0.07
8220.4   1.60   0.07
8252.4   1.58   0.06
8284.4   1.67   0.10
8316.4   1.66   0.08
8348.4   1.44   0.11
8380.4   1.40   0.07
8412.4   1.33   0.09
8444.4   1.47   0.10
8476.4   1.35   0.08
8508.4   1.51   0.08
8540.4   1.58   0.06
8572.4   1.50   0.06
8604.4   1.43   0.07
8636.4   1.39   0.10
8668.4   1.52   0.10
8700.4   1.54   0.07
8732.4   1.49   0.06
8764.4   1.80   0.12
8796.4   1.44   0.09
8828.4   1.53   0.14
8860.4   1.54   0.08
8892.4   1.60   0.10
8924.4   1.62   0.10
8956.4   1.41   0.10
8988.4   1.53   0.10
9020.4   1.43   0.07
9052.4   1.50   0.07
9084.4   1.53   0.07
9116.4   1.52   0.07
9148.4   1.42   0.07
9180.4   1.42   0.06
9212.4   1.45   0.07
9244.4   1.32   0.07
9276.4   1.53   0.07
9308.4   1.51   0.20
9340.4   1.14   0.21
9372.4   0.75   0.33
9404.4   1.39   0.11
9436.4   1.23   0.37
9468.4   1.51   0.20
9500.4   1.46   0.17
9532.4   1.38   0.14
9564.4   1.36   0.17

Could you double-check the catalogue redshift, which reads 0.178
